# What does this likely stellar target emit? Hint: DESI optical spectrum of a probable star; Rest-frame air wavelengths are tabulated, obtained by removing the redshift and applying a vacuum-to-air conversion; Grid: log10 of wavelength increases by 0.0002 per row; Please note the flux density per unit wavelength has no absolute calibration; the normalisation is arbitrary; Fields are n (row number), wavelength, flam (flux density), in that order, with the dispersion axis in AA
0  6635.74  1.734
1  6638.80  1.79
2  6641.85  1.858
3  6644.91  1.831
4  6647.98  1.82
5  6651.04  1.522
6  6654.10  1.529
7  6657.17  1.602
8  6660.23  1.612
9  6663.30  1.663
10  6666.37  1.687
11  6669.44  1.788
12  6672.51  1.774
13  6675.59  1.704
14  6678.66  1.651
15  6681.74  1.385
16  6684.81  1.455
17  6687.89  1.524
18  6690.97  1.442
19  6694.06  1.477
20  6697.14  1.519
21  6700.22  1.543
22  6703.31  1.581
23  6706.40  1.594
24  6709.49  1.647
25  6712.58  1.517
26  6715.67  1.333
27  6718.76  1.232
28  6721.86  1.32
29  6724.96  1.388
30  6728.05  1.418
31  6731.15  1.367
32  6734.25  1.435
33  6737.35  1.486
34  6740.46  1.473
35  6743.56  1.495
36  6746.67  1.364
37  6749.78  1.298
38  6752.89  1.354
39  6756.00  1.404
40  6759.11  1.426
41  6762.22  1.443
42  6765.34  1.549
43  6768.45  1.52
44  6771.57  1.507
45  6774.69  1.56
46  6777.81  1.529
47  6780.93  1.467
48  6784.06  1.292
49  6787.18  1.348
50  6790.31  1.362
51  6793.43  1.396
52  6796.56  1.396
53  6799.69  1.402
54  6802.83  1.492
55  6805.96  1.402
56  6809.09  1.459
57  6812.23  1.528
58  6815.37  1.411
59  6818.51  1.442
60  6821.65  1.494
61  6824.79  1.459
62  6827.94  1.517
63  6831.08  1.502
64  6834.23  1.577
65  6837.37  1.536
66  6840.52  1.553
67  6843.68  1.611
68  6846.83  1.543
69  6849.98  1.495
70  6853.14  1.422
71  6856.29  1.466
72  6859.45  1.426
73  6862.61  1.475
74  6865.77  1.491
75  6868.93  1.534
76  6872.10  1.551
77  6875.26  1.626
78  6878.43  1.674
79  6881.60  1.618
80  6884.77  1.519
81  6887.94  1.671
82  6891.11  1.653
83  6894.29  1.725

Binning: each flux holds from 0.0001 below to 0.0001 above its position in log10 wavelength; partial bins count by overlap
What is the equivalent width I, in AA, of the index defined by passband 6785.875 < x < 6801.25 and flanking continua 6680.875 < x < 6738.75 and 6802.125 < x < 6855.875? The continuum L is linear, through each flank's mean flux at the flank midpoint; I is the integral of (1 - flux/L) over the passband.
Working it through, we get 1.1 AA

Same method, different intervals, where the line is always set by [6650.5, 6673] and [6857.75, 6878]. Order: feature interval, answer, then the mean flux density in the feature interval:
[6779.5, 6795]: 1.98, 1.37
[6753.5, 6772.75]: 1.44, 1.47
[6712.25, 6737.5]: 3.66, 1.38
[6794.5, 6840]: 2.38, 1.47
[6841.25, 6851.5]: -0.08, 1.55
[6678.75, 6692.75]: 1.38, 1.47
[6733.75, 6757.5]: 2.75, 1.41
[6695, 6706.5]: 0.52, 1.55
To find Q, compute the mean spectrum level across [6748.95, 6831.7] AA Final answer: 1.44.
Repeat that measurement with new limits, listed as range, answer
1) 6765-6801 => 1.44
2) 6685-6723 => 1.48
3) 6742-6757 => 1.38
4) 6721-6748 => 1.42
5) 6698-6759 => 1.43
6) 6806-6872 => 1.5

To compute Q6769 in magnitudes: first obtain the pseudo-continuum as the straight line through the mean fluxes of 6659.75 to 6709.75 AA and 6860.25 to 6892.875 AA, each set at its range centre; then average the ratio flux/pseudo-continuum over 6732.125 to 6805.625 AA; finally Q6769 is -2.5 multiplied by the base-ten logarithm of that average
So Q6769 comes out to 0.108 mag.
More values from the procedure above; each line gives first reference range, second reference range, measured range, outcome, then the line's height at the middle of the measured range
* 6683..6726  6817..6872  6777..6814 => 0.05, 1.49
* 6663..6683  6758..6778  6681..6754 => 0.11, 1.59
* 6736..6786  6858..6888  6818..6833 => 0.01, 1.51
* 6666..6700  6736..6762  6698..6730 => 0.03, 1.5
